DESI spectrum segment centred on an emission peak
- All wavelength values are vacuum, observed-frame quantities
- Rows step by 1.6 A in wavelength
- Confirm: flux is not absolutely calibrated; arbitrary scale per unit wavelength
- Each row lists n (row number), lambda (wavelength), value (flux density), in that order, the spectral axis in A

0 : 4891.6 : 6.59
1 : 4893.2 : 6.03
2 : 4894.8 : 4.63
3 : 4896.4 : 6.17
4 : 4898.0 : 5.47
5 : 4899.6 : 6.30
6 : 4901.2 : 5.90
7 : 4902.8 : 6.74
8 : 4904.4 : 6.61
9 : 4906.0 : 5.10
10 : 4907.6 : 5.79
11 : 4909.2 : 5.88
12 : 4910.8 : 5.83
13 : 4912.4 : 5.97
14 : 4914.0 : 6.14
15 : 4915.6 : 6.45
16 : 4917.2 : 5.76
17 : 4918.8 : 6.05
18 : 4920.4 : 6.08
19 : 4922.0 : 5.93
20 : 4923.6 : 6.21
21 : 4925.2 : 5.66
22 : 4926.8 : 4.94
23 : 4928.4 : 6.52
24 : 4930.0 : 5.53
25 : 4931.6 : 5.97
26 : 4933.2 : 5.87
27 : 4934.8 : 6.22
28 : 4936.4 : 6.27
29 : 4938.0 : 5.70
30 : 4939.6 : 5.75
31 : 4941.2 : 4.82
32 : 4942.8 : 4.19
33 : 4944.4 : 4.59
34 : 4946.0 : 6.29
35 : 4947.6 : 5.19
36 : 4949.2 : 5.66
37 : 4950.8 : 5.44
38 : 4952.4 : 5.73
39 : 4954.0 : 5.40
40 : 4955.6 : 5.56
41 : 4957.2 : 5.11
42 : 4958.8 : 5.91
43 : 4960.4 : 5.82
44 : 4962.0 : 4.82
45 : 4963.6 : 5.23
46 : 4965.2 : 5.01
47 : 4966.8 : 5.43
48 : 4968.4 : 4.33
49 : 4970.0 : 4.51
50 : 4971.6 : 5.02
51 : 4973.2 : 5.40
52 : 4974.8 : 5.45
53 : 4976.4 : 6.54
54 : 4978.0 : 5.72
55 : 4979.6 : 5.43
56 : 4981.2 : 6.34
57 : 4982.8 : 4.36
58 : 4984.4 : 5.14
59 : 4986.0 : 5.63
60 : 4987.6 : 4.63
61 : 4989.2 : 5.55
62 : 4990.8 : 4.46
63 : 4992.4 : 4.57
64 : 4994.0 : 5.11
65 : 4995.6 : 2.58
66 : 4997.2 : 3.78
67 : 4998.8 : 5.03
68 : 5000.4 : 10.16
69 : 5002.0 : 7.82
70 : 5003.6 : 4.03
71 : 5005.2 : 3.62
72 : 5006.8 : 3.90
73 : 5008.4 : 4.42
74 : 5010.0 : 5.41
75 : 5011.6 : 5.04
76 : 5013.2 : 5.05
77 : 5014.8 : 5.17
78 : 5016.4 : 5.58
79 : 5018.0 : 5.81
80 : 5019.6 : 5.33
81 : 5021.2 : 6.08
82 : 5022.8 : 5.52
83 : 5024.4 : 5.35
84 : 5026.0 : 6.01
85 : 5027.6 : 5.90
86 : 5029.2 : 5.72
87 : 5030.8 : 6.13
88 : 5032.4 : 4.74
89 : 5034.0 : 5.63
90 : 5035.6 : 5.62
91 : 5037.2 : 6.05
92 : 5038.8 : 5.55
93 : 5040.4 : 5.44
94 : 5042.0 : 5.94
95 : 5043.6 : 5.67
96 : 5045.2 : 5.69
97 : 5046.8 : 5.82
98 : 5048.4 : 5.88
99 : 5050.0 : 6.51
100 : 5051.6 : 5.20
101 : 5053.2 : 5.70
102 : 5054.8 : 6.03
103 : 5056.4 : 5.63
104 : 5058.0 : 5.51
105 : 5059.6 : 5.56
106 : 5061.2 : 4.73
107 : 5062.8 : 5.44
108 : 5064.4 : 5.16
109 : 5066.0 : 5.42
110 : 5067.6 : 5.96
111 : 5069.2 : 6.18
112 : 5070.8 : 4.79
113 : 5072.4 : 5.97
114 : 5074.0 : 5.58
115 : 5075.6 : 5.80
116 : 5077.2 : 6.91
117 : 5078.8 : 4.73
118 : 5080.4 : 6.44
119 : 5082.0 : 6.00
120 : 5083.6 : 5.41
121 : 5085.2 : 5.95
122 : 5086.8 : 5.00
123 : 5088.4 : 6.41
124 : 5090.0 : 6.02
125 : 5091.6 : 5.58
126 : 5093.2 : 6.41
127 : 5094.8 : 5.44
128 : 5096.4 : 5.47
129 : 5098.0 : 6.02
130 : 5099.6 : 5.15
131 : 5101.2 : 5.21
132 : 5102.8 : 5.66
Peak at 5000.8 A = H-gamma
